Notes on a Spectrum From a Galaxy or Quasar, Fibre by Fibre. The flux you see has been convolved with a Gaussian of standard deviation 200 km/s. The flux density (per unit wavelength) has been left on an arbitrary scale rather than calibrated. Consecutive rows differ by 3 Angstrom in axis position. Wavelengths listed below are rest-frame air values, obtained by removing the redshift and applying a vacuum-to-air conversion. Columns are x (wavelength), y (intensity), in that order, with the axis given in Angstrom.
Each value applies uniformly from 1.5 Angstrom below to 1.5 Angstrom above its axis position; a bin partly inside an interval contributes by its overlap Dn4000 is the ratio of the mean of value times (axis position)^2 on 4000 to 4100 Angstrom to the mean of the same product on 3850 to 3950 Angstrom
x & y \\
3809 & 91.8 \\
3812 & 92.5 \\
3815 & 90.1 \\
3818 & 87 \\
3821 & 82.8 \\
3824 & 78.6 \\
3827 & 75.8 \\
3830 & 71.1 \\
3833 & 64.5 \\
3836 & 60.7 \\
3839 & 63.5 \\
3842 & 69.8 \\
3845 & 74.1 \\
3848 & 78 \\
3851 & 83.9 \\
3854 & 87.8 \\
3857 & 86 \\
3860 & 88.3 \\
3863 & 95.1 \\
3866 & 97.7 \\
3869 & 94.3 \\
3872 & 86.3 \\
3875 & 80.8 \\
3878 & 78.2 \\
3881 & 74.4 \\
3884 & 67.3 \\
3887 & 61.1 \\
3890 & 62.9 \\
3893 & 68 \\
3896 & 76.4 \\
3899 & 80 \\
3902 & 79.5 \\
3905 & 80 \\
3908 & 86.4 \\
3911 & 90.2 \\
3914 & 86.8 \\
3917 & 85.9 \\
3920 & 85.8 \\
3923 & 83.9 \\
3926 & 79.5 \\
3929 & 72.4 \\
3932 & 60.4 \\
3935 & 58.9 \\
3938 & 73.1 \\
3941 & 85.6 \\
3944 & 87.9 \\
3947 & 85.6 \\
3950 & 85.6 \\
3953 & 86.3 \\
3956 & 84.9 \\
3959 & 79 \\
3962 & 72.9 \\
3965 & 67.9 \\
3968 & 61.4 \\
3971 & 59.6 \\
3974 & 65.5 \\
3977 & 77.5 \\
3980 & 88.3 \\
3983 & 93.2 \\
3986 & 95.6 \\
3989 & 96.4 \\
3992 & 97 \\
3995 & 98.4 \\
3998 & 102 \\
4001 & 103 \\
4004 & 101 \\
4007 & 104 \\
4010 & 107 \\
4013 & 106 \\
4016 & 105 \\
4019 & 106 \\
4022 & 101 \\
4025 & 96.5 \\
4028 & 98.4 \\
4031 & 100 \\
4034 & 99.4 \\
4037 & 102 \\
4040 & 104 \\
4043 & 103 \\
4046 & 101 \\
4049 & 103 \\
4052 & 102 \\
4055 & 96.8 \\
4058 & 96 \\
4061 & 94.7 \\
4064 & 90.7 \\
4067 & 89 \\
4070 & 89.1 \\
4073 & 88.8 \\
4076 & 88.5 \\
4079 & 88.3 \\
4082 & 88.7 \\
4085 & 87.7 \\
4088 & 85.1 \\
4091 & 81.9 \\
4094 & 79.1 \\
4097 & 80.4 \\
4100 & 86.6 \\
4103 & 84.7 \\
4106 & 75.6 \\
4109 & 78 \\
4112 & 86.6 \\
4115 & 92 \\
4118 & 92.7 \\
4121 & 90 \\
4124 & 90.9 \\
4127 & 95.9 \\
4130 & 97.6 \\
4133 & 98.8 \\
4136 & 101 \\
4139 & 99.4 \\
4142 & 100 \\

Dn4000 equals 1.3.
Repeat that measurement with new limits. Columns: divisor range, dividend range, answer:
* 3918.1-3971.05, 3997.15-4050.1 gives 1.39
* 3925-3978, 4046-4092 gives 1.30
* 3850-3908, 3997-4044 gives 1.37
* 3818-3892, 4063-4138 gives 1.29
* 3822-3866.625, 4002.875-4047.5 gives 1.44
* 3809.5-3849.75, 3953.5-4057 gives 1.34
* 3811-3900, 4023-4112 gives 1.30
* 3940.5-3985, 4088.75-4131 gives 1.18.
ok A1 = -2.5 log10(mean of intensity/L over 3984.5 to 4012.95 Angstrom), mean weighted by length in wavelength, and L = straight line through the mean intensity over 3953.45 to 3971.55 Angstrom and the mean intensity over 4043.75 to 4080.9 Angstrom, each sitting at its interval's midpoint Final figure -0.25 mag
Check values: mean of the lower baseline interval 72.4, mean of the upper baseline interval 94.1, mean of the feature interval 101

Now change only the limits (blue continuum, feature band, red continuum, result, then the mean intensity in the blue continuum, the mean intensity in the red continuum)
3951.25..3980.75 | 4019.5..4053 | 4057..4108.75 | -0.23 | 74.1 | 86.5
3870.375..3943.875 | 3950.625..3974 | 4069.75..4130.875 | 0.10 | 77.1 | 86.9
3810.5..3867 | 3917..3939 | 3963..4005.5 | 0.13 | 80.2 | 86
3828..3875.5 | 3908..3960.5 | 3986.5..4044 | 0.13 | 80.1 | 101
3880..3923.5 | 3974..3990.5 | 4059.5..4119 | -0.08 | 77.8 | 86.4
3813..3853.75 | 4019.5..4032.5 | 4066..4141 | -0.17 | 76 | 88.7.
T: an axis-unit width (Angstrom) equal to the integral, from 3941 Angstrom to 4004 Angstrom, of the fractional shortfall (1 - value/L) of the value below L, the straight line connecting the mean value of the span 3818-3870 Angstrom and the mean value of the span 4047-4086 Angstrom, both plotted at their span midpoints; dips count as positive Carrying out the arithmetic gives 1.8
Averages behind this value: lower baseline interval 79.6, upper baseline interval 92.7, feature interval 84.8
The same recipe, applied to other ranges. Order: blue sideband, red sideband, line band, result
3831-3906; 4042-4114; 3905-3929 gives -1.2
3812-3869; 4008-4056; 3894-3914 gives 1.3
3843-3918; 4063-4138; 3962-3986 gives 2.7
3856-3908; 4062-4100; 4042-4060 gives -3.1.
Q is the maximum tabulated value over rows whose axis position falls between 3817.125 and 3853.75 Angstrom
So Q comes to 87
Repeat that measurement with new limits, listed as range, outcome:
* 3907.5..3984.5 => 93.2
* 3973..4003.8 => 103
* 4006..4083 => 107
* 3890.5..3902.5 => 80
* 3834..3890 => 97.7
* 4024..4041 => 104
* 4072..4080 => 88.8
